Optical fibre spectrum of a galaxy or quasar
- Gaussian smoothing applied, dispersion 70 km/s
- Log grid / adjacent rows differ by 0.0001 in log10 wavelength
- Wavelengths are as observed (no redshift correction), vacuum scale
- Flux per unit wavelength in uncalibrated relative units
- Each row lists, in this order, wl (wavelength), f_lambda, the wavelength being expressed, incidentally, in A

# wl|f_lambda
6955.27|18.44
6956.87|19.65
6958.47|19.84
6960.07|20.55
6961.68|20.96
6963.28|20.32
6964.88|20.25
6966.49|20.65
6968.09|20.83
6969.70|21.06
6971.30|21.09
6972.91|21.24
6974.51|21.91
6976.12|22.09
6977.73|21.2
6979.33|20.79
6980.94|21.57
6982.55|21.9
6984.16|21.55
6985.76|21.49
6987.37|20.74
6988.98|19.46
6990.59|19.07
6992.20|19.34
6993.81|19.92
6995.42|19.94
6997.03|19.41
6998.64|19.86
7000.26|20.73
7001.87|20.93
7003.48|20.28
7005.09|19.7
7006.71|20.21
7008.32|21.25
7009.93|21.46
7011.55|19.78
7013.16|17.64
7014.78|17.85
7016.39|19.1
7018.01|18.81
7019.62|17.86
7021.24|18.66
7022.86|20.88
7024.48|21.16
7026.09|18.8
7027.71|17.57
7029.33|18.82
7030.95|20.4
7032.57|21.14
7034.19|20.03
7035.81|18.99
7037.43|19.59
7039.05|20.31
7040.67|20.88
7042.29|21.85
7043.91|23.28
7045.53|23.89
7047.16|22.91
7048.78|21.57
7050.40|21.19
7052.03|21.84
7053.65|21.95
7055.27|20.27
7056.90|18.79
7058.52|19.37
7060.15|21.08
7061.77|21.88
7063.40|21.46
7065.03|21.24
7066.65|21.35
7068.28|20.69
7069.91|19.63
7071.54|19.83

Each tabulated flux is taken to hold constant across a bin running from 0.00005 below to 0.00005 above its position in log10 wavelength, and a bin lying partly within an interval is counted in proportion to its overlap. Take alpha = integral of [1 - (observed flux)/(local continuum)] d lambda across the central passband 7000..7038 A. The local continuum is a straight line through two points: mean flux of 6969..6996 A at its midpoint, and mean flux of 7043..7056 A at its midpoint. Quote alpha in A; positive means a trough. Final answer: 3.4 A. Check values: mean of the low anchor 20.9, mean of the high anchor 22.1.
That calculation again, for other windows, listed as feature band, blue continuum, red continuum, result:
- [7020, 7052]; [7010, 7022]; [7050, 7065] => -1.39 A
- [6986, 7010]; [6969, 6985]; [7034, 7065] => 1.37 A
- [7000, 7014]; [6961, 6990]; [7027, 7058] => 0.49 A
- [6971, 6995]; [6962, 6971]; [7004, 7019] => -0.72 A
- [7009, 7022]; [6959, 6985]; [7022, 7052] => 1.22 A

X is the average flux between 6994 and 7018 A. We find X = 19.8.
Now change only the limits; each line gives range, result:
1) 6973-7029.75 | 20.1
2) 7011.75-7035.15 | 19.2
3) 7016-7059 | 20.4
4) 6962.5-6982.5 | 21.1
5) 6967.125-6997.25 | 20.8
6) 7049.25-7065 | 20.9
